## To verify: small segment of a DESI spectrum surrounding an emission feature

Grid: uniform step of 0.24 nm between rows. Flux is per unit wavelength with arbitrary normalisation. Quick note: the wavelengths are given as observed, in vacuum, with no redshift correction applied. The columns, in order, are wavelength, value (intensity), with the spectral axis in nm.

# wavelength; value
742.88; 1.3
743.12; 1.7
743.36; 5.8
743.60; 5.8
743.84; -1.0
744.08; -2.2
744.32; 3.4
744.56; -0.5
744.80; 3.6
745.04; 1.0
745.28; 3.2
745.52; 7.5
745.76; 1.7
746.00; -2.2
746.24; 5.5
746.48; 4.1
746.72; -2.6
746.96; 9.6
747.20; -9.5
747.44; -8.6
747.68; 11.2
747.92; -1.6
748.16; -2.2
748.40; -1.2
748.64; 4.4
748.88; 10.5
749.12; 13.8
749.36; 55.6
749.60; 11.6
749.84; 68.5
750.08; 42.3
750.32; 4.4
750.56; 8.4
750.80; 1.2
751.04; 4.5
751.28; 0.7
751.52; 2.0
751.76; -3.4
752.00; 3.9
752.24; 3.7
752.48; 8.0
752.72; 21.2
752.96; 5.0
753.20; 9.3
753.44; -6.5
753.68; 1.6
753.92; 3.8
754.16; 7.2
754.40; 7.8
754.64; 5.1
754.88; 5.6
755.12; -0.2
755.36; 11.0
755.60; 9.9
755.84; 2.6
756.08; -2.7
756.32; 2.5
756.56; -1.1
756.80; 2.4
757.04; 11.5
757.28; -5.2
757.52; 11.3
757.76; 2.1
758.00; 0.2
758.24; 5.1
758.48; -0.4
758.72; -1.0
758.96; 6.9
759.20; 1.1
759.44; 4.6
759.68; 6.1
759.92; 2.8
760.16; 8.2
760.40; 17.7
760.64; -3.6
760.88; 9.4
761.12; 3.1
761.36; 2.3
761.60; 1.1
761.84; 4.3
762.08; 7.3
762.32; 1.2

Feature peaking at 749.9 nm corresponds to [O II]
